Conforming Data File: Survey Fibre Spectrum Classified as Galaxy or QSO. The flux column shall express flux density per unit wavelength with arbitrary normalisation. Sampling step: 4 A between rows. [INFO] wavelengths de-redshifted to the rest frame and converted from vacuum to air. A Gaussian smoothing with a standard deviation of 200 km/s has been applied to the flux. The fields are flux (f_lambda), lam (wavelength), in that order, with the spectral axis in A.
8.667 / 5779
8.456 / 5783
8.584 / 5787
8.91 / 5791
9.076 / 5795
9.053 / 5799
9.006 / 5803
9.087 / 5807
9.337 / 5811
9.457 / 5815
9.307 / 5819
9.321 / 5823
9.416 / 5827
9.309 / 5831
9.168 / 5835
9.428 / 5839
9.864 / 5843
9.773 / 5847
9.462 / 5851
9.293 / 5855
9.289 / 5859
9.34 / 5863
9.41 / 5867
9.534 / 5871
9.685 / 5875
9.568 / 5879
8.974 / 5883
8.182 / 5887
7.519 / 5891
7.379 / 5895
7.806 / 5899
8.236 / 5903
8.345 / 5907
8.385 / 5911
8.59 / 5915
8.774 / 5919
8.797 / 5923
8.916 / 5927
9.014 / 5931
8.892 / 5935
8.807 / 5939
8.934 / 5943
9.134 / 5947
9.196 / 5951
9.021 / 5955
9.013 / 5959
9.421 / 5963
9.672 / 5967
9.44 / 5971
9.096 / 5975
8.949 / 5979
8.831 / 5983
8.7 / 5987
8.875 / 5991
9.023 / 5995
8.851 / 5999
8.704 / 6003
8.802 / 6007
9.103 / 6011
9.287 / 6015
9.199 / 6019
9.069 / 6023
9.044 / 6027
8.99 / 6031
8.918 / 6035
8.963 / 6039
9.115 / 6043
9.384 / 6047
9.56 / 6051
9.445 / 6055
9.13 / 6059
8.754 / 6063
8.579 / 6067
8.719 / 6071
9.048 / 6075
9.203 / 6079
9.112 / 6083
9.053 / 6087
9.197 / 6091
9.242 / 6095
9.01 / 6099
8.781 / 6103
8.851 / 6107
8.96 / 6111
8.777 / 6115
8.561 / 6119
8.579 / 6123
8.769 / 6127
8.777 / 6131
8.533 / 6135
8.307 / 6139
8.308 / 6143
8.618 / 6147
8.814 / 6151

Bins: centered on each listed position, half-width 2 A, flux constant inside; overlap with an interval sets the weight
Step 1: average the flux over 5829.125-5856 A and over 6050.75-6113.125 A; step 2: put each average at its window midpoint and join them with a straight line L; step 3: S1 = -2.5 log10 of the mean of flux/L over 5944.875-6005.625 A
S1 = 0.02 mag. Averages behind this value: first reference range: 9.48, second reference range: 9.03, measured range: 9.06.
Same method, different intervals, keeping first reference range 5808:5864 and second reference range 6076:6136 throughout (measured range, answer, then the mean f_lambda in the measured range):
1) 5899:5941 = 0.07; 8.63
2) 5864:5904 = 0.08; 8.66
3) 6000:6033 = 0.01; 9.02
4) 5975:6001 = 0.03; 8.89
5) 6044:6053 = -0.05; 9.43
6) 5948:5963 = 0.01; 9.13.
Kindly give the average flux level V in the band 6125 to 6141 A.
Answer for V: 8.6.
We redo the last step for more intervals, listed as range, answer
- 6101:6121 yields 8.79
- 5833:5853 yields 9.54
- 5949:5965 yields 9.16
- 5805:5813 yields 9.21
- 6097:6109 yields 8.88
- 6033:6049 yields 9.1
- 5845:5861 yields 9.45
